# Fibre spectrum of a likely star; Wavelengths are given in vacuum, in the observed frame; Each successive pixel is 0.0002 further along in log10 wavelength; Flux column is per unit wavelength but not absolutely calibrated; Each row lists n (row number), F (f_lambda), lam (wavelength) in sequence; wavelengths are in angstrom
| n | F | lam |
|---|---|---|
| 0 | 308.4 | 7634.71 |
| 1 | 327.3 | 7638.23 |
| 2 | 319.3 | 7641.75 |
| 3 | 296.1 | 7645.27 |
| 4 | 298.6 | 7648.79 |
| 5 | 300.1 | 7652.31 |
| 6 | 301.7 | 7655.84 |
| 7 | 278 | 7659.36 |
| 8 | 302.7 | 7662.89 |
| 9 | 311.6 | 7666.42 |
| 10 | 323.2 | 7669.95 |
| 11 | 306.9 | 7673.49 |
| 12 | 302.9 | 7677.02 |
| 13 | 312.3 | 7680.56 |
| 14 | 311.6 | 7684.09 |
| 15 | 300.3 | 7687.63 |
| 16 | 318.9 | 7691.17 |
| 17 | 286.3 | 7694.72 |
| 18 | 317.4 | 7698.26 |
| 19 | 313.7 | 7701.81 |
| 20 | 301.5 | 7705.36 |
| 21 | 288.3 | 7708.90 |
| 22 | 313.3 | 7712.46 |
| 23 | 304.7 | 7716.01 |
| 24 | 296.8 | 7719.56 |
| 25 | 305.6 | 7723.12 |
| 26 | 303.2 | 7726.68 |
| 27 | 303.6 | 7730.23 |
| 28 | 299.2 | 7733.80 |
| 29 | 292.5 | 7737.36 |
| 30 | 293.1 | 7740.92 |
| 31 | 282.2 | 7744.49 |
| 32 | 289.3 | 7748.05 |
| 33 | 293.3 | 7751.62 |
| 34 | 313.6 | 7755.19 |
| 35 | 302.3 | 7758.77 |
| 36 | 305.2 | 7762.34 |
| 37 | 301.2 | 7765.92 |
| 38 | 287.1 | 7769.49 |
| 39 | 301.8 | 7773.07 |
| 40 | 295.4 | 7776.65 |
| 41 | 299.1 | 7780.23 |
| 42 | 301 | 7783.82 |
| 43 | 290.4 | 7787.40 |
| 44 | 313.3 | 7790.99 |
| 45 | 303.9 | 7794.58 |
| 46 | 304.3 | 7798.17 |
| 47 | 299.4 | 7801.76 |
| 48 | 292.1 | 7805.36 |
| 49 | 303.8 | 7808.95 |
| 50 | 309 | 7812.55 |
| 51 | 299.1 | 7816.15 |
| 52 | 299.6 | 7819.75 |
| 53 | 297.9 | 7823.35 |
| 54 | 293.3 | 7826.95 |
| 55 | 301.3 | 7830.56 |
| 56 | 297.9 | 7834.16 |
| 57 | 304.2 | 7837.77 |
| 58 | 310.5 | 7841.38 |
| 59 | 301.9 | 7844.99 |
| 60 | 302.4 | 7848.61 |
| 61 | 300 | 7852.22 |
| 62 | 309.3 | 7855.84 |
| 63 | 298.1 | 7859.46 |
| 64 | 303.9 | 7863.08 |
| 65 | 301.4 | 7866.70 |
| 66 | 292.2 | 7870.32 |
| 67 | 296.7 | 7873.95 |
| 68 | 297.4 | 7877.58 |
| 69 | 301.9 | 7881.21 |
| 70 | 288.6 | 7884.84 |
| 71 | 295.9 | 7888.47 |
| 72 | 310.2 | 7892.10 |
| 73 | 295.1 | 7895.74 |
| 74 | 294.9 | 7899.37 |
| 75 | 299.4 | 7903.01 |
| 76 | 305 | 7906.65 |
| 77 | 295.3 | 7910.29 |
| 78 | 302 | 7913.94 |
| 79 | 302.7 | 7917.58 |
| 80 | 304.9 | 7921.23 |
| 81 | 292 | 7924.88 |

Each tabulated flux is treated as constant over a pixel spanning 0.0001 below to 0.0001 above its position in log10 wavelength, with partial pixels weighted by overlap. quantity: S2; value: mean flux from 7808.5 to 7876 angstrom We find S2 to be 301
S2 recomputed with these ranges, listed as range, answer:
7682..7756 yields 301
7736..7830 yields 299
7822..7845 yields 301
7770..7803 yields 300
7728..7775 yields 297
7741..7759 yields 295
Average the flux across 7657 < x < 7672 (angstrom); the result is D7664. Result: 304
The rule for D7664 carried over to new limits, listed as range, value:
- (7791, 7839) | 301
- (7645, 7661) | 295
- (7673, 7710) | 306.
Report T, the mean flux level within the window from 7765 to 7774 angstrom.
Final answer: 296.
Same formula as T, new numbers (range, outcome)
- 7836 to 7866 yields 304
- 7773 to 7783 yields 298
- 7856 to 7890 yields 298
